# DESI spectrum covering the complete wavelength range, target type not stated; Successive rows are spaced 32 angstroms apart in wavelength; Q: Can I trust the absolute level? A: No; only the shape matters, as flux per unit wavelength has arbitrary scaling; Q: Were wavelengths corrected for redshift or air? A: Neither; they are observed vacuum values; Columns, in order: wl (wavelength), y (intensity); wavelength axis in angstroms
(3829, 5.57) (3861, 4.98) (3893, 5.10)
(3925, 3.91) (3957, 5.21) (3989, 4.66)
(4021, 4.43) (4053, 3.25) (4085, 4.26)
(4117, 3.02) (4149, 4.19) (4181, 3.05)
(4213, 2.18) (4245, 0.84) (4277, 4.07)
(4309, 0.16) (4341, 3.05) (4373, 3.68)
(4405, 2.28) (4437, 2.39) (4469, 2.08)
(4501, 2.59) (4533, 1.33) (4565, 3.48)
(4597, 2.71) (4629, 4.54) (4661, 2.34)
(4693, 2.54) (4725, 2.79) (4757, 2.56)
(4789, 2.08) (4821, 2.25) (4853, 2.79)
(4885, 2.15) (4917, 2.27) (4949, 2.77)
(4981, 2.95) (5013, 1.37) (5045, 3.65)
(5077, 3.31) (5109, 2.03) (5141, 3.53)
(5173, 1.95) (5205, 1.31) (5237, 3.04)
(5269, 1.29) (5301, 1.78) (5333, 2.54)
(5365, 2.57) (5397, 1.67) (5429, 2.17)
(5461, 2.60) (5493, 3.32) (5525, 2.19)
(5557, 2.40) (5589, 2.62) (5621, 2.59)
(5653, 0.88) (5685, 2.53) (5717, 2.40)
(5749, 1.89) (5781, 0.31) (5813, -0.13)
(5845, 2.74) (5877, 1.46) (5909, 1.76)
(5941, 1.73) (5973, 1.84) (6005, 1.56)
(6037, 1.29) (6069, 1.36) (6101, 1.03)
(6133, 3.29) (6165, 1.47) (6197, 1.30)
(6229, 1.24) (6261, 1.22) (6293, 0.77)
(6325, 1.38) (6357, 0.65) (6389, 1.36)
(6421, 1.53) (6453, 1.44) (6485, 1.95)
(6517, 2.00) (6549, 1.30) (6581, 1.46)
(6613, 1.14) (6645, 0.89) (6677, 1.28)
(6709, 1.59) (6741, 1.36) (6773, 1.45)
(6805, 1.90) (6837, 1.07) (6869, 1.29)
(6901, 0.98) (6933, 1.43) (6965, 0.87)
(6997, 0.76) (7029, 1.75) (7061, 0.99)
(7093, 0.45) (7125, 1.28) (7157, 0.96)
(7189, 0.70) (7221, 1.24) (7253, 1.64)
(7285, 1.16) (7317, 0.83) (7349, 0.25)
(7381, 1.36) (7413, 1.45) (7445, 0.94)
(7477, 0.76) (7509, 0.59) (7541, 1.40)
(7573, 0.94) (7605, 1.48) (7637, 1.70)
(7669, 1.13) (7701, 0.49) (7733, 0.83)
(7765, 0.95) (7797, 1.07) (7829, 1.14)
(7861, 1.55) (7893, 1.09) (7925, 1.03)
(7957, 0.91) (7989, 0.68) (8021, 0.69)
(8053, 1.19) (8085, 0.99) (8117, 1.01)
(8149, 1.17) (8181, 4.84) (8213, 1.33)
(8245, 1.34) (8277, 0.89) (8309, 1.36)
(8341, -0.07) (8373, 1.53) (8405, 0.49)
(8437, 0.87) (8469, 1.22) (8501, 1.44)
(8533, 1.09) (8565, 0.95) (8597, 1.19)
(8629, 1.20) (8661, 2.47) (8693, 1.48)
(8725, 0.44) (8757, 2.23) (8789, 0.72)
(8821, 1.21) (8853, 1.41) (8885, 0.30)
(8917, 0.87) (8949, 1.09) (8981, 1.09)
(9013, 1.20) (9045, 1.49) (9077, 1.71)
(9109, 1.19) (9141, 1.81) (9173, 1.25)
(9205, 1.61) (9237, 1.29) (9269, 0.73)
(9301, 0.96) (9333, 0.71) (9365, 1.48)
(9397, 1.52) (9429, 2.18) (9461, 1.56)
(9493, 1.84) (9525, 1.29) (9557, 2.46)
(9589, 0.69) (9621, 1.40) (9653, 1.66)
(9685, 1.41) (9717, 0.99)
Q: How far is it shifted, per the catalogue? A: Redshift 1.192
